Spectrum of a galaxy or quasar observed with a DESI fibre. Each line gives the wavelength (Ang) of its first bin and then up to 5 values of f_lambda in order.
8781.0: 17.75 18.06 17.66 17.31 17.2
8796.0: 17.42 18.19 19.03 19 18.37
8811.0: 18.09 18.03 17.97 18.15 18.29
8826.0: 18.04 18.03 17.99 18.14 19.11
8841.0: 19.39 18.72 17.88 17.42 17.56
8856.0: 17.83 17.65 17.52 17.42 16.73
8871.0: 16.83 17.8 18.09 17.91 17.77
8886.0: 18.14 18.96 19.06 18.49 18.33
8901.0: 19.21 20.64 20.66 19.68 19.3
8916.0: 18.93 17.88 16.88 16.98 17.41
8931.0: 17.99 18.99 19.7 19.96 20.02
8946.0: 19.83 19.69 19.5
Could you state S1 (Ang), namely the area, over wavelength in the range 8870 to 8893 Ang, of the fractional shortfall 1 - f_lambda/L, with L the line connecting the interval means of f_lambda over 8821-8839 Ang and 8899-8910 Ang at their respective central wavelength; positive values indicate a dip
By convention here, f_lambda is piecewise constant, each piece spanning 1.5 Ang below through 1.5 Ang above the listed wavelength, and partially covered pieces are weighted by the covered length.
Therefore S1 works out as 1.7 Ang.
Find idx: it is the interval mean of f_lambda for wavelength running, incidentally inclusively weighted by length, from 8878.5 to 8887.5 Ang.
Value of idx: 17.9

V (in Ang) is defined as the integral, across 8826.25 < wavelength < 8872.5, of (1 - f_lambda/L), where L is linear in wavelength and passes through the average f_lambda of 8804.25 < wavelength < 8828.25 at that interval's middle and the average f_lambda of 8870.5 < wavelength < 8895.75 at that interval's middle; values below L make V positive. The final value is 0.8 Ang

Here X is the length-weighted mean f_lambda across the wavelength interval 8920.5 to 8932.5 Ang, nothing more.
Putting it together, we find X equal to 17.3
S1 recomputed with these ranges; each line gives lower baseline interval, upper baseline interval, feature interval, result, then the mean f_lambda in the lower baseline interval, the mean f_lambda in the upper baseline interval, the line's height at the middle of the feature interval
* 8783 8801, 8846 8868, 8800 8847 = -2.1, 17.7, 17.5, 17.6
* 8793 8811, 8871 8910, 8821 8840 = 0.1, 18.3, 18.7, 18.4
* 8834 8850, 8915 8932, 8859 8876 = 0.9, 18.5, 17.6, 18.3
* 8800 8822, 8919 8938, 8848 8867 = 0.7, 18.4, 17.9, 18.2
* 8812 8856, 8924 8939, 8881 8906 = -0.8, 18.2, 18.3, 18.3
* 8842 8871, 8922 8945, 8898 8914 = -1.3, 17.6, 18.6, 18.3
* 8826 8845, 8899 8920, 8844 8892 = 3.0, 18.5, 19.5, 18.9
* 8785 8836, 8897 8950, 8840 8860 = 0.4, 18.1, 19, 18.4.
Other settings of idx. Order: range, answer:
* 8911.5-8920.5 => 18.7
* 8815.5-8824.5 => 18.1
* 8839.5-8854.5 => 18.2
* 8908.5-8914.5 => 19.5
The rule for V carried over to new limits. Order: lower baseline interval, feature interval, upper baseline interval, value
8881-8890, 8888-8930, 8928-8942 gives -0.3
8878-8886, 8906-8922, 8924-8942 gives -0.6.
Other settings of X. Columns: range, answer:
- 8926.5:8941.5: 18.8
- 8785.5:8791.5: 17.5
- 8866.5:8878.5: 17.4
